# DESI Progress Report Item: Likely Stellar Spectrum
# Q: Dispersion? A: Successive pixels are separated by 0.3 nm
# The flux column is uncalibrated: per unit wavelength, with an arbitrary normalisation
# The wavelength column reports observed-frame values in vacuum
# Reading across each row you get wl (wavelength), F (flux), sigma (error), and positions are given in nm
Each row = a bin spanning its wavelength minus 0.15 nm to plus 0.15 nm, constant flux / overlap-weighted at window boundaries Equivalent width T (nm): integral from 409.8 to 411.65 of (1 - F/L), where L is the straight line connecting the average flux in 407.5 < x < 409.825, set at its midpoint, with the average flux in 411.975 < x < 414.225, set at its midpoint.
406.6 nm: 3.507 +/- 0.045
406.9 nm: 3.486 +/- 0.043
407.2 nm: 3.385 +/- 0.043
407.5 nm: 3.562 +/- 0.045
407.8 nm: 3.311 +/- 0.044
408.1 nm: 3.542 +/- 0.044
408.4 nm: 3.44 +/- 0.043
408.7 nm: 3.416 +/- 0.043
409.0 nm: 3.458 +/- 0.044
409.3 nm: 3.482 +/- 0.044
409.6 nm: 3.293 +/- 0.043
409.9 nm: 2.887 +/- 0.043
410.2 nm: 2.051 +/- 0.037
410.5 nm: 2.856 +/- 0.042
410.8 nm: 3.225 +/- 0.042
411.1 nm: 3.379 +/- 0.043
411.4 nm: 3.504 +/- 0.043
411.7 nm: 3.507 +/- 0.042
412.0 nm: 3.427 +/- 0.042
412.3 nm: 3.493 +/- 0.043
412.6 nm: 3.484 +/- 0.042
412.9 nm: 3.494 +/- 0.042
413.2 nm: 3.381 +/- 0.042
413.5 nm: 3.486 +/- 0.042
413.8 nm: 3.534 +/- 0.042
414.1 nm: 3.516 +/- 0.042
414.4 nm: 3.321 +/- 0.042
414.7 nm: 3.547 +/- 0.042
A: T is 0.23 nm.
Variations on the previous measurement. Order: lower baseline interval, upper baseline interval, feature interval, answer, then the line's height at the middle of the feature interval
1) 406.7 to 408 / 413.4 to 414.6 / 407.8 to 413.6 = 0.253 nm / 3.45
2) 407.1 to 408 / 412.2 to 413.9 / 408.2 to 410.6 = 0.222 nm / 3.44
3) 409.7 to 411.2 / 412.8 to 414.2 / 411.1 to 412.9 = -0.167 nm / 3.18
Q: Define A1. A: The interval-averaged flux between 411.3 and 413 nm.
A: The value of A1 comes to 3.48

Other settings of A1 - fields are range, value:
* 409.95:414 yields 3.29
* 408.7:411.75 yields 3.17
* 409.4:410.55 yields 2.8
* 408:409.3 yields 3.46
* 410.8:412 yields 3.43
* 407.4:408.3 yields 3.46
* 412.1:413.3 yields 3.46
